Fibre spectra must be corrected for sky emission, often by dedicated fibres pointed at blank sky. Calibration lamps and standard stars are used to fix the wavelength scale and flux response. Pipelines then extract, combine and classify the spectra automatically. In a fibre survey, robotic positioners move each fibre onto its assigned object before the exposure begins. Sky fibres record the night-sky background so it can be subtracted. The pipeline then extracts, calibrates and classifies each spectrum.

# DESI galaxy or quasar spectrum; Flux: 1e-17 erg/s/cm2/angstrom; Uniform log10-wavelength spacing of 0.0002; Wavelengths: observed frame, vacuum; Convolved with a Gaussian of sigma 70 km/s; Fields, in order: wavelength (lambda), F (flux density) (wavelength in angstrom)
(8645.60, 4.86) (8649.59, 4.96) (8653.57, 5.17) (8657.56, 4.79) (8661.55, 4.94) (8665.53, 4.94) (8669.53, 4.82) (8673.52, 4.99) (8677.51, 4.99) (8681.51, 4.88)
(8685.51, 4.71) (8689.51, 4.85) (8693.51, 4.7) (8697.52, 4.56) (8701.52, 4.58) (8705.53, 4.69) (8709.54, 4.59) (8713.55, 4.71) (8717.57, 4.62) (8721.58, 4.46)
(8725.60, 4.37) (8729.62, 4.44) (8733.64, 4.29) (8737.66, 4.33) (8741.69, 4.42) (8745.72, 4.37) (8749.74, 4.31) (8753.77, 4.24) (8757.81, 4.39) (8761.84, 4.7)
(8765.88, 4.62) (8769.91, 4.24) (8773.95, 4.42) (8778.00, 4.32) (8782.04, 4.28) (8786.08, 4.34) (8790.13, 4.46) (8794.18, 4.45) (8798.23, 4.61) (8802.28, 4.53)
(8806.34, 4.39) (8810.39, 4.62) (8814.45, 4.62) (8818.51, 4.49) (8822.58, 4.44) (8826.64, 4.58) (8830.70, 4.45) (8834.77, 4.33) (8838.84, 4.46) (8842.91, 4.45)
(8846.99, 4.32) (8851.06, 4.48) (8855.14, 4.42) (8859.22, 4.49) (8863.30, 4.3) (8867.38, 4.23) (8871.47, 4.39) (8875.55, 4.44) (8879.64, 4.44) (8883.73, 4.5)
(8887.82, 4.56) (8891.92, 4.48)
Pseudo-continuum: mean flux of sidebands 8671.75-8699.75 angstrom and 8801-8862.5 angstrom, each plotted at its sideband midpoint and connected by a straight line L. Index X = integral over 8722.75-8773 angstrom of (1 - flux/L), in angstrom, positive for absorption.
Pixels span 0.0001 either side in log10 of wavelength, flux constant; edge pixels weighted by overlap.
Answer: 2.9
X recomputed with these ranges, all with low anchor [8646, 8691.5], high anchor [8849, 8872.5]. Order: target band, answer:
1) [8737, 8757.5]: 1.56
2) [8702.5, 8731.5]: 1.35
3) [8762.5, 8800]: 1.45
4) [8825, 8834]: -0.03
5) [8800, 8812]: 0.06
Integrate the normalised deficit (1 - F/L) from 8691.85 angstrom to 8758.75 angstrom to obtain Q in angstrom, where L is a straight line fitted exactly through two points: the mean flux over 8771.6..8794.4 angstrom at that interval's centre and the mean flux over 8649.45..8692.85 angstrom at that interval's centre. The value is 2.5 angstrom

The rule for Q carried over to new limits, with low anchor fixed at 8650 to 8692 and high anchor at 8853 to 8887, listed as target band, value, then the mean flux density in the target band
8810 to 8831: 0.0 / 4.53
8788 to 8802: 0.3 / 4.51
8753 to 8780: 1.4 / 4.43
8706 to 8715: 0.3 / 4.65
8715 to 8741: 1.9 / 4.42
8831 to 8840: 0.2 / 4.4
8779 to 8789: 0.6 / 4.33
